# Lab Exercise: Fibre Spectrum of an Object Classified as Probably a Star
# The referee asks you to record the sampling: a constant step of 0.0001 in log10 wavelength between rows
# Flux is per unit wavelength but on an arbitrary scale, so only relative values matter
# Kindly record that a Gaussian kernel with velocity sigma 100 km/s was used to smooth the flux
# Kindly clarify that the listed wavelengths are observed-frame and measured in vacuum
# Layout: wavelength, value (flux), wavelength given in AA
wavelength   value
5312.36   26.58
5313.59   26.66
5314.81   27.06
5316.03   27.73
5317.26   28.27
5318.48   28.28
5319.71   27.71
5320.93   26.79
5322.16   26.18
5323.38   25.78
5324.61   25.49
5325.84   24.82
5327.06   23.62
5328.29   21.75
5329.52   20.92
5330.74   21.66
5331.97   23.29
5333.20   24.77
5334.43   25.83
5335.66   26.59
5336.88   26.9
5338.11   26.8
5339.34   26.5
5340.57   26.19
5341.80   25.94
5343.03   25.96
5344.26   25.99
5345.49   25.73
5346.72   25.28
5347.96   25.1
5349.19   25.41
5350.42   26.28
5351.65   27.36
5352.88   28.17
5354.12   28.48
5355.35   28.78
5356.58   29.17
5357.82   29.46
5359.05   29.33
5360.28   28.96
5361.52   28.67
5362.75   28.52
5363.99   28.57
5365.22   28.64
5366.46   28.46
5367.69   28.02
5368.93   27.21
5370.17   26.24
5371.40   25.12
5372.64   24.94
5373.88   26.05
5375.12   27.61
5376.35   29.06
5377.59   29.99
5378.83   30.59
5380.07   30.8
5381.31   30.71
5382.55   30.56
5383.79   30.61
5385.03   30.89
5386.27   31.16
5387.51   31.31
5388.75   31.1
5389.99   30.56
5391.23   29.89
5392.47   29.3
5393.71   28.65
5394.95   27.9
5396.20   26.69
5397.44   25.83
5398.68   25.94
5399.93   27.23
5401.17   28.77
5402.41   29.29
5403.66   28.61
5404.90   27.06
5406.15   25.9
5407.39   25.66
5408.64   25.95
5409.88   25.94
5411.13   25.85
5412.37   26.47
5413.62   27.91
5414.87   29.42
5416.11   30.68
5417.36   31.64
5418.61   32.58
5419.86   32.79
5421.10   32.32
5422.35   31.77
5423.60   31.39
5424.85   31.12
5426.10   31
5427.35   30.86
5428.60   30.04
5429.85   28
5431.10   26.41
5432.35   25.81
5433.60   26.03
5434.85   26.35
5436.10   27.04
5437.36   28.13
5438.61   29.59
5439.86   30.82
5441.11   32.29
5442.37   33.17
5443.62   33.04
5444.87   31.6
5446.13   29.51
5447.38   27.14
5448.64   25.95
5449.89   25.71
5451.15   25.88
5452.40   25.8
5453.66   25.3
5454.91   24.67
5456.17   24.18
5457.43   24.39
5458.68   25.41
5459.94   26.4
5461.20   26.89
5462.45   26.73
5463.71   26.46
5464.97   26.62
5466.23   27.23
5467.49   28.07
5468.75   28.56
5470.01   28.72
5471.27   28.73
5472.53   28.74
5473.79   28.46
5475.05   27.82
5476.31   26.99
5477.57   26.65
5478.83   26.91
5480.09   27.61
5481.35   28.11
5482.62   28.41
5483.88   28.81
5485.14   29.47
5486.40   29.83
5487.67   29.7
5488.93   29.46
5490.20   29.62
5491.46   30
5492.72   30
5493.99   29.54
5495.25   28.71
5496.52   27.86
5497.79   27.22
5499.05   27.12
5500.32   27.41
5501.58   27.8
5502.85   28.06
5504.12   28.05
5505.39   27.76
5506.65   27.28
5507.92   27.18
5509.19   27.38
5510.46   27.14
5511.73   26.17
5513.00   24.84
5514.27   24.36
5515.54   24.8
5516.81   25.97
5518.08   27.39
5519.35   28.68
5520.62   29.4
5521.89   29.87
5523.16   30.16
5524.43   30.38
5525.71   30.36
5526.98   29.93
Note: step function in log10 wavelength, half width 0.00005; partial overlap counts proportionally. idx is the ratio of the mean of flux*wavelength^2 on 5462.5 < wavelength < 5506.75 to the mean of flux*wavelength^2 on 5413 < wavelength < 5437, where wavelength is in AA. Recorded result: 1.0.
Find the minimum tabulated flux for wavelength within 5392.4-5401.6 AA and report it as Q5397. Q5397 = 25.83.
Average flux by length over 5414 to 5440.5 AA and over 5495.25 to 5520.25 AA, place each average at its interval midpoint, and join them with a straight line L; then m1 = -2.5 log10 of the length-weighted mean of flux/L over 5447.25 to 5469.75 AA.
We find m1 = 0.097 mag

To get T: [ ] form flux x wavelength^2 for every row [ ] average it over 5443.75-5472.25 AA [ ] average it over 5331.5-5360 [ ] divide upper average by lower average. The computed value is 1.05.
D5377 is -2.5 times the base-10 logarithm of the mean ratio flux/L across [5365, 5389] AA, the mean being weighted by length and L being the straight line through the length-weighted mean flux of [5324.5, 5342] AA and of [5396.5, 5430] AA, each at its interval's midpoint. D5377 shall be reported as -0.07 mag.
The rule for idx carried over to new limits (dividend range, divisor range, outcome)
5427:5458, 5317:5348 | 1.14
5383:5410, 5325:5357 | 1.13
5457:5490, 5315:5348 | 1.15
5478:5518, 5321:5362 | 1.13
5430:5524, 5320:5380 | 1.09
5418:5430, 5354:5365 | 1.11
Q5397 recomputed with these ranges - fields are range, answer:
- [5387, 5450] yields 25.66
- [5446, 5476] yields 24.18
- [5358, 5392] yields 24.94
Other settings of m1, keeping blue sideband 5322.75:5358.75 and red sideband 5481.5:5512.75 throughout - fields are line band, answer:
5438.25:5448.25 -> -0.126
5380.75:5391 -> -0.163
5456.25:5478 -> 0.026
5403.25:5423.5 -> -0.073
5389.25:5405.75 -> -0.056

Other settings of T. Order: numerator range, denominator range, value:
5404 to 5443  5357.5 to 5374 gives 1.07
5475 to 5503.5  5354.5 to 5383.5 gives 1.04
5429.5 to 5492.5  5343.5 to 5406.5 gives 1.02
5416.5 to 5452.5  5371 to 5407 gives 1.05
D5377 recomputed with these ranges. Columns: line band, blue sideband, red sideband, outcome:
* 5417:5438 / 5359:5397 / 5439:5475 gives -0.05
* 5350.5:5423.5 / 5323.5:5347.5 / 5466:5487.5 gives -0.10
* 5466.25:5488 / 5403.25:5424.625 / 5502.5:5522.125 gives -0.02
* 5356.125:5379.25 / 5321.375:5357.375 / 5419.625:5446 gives -0.04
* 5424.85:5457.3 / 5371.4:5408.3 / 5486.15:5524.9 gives 0.01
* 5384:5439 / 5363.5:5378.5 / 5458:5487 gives -0.05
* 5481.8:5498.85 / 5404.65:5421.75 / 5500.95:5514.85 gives -0.07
